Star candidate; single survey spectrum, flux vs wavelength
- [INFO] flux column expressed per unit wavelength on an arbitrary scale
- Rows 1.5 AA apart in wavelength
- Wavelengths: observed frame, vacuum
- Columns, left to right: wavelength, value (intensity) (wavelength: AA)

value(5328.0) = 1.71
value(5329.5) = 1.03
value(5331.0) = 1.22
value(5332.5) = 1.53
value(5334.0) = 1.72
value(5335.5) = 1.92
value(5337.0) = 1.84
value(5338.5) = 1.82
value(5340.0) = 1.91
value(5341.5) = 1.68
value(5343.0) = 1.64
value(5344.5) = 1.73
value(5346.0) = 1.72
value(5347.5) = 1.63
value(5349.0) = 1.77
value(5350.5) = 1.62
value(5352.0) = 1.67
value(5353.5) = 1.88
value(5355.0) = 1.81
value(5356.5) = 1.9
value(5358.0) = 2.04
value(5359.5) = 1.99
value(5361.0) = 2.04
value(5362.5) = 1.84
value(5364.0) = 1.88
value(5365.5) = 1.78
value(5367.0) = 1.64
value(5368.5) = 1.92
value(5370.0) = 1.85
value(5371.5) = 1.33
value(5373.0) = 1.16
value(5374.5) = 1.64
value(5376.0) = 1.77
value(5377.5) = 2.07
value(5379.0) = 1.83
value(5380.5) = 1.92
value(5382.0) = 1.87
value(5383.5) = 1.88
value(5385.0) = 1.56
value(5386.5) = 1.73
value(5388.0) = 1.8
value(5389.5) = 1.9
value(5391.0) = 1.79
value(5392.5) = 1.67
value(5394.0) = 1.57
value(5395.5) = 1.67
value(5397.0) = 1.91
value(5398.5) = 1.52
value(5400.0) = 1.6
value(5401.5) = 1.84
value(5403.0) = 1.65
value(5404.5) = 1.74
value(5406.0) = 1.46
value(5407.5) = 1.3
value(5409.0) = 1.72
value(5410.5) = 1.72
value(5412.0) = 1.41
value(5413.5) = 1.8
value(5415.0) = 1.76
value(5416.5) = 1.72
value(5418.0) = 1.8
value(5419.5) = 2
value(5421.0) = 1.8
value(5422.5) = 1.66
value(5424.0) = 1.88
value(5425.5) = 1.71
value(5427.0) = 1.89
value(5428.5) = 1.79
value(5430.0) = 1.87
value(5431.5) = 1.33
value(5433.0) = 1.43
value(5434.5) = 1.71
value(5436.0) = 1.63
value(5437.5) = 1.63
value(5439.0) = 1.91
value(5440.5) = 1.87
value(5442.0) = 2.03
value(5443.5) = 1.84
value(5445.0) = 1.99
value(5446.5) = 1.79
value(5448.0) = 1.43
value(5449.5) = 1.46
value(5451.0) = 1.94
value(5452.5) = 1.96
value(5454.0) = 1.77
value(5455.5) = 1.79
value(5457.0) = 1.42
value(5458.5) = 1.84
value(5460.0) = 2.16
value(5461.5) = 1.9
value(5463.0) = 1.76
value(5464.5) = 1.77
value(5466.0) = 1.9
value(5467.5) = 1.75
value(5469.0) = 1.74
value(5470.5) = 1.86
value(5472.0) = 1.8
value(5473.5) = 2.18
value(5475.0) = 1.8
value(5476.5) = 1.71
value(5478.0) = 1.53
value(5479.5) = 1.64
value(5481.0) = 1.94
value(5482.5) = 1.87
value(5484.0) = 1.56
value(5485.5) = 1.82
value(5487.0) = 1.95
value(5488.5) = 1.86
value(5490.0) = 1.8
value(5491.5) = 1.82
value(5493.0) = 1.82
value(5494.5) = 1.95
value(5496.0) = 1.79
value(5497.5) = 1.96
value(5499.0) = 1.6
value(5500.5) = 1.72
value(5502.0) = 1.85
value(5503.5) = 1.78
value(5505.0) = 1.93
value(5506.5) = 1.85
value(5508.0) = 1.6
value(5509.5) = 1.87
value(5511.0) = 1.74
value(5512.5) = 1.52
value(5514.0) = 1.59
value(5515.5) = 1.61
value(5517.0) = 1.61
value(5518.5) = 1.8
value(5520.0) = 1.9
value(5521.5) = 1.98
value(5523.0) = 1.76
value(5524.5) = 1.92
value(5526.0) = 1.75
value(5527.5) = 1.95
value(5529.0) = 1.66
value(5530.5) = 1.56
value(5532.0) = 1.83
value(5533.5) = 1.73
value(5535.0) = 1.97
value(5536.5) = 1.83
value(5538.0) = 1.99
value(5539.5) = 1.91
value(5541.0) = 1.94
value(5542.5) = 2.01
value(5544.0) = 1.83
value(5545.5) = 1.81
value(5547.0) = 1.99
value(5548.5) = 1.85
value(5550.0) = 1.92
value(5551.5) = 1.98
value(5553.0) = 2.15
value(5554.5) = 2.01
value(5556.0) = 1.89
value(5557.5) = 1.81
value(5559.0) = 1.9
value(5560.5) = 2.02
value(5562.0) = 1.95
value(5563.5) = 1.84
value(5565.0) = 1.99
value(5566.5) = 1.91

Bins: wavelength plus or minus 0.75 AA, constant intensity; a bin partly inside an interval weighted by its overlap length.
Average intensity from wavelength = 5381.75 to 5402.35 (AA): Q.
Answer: 1.73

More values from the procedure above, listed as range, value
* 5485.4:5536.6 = 1.79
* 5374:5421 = 1.73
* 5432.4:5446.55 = 1.79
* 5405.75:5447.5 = 1.73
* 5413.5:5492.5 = 1.78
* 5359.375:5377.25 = 1.74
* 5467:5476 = 1.85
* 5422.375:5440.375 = 1.71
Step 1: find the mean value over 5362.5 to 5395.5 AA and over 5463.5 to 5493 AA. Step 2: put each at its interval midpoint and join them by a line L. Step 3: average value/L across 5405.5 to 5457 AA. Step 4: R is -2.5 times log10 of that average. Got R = 0.03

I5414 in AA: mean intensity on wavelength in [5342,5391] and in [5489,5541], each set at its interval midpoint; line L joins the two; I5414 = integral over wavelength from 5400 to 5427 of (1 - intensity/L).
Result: 1.1 AA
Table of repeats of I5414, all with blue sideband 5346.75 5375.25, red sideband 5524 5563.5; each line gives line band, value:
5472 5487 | 0.4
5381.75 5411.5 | 1.6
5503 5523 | 1.2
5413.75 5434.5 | 0.7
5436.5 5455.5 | 0.2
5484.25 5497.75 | 0.0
